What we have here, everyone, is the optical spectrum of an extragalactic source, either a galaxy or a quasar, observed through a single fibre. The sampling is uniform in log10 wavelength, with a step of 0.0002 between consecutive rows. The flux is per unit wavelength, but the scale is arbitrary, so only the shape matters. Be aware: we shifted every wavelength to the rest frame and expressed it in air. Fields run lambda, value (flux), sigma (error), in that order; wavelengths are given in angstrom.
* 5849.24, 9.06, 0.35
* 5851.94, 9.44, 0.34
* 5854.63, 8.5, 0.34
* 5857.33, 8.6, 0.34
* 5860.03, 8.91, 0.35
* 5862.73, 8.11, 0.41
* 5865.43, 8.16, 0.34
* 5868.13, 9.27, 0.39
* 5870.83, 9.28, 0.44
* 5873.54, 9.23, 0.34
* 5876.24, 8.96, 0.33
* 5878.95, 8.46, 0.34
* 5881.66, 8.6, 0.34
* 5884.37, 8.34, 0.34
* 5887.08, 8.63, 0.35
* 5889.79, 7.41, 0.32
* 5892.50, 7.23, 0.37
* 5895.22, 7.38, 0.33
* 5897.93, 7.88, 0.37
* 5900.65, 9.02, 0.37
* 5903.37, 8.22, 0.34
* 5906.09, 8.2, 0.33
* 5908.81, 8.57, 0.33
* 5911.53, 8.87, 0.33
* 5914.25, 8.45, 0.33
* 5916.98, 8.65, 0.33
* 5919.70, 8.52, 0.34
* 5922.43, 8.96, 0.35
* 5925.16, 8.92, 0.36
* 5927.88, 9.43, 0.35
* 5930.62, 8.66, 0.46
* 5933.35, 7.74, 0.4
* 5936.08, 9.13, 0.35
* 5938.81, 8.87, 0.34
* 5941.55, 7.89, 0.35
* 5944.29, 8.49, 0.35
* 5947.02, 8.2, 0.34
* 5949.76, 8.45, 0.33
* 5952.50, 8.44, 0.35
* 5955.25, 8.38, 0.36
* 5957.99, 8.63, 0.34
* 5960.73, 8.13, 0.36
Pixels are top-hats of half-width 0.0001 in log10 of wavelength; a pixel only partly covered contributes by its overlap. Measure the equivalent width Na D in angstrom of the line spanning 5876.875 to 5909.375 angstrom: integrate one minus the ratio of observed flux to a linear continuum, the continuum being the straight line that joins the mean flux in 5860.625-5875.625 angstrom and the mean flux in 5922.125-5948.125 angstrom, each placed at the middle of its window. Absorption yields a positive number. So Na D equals 2.15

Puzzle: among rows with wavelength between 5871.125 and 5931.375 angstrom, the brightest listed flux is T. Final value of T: 9.43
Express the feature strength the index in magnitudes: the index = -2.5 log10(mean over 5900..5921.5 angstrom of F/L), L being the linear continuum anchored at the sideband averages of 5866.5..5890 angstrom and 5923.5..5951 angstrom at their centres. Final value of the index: 0.01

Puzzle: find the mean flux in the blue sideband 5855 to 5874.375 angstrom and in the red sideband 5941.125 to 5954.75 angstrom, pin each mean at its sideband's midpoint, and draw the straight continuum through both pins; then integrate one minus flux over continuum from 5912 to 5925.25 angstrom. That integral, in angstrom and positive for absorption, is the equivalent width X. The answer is -0.3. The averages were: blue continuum 8.77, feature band 8.69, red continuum 8.33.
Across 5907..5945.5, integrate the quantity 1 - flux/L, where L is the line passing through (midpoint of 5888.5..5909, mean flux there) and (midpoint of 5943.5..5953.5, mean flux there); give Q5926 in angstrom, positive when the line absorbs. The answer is -2.1 angstrom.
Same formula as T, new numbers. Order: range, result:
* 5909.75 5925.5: 8.96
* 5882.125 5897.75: 8.63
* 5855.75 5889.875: 9.28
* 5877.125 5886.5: 8.6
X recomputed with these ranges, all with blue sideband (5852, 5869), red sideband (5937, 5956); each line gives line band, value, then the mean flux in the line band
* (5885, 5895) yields 0.9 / 7.76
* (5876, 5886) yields 0.0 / 8.55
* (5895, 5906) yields 0.4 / 8.21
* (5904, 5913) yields 0.0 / 8.52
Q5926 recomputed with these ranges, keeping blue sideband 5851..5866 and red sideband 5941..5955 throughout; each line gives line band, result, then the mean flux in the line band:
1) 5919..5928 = -0.6 angstrom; 8.93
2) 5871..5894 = 0.4 angstrom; 8.4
